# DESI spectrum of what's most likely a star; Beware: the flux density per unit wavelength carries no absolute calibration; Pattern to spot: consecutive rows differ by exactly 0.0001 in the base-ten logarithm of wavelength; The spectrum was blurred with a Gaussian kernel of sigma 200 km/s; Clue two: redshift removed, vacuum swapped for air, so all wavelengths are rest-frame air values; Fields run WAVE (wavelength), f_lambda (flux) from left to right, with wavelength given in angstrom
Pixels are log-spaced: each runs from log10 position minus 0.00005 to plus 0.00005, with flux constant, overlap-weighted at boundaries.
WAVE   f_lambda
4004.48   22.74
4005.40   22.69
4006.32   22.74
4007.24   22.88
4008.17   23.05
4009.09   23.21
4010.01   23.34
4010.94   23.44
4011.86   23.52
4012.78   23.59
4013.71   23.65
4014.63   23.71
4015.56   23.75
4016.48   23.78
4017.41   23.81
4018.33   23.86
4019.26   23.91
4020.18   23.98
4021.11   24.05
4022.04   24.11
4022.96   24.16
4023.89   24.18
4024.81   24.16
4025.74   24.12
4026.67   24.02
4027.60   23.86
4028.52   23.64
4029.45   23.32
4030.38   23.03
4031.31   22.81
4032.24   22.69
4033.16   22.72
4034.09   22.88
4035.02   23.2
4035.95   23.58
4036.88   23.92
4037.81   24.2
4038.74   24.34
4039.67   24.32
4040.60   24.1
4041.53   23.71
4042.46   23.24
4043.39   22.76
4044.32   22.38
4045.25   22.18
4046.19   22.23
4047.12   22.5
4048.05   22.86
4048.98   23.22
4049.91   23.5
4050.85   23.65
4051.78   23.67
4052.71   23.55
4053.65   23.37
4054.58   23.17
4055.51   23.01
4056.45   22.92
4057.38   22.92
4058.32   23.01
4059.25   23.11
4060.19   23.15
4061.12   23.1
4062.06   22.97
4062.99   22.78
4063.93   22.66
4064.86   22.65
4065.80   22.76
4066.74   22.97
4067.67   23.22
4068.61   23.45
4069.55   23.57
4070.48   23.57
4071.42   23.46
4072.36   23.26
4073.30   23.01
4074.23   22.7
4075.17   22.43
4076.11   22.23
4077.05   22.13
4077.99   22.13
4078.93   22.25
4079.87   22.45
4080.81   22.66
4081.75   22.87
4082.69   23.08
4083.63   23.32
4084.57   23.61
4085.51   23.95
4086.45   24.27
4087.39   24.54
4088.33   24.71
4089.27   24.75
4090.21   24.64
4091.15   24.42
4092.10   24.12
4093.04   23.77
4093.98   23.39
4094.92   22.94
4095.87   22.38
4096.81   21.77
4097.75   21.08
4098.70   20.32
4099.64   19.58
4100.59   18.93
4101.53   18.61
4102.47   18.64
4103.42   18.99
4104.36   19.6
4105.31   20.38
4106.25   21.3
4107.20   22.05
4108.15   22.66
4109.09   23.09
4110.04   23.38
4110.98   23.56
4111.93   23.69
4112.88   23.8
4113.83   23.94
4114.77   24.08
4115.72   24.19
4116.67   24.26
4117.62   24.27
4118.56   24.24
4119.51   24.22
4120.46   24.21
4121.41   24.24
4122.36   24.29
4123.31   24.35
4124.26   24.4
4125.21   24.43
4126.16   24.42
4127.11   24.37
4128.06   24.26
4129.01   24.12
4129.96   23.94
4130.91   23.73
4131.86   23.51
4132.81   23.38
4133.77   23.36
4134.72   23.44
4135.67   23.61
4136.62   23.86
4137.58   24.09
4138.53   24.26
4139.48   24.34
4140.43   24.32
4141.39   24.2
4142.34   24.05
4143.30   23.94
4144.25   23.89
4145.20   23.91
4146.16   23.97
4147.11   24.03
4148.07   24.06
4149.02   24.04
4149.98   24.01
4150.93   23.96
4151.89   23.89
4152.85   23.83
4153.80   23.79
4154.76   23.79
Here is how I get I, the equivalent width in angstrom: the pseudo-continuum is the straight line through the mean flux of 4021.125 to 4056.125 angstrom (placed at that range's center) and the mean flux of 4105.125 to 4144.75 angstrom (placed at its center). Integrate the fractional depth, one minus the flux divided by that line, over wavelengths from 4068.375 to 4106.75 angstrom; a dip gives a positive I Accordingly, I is 2.0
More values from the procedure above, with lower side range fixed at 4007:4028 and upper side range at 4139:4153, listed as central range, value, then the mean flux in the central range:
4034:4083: 1.6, 23.1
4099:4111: 1.6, 20.7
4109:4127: -0.1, 24.1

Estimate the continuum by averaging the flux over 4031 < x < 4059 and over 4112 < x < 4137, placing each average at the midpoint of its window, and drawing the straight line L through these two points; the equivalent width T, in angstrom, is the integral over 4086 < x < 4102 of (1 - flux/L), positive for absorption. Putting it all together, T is 0.8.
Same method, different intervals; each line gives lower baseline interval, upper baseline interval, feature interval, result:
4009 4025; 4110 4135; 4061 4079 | 0.8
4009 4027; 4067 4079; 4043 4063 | 0.2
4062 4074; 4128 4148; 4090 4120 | 1.5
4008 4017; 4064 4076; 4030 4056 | 0.0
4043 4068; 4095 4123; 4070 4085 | -0.1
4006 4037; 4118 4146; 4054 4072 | 0.5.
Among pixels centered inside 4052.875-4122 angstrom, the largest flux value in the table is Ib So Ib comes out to 24.75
